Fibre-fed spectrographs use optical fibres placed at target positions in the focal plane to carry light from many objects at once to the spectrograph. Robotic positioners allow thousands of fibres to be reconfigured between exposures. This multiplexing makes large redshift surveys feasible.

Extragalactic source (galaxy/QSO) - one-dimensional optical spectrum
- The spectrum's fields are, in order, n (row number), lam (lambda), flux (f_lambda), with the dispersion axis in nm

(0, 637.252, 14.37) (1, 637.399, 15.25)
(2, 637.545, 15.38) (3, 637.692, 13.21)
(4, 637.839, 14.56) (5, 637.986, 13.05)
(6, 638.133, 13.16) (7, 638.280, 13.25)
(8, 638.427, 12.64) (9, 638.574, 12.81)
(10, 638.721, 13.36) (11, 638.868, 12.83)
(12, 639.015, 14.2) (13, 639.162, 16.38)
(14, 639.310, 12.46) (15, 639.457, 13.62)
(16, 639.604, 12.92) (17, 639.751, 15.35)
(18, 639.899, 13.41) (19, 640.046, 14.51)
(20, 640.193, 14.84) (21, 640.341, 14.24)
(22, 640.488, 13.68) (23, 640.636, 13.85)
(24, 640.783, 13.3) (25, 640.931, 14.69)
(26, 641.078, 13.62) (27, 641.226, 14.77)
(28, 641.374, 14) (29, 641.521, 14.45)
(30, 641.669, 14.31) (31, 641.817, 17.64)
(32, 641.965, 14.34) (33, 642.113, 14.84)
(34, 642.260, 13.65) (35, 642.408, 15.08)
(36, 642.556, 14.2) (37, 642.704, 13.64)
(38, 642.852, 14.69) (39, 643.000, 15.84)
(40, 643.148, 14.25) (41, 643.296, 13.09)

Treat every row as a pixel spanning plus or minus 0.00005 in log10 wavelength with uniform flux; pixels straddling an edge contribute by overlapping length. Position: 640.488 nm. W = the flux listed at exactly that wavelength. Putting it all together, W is 13.68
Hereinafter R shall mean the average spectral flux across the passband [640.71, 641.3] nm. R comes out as 14.1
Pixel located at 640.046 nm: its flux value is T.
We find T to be 14.51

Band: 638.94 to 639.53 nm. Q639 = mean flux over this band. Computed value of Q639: 14.2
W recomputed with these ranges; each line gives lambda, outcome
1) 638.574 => 12.81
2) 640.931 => 14.69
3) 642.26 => 13.65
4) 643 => 15.84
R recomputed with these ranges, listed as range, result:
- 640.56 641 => 13.9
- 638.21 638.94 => 13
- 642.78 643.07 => 15.3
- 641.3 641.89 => 15.1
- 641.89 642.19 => 14.6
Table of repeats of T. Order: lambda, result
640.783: 13.3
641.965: 14.34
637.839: 14.56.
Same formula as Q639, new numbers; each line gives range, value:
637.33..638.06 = 14.3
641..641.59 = 14.2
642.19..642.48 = 14.4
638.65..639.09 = 13.5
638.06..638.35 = 13.2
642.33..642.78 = 14.3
